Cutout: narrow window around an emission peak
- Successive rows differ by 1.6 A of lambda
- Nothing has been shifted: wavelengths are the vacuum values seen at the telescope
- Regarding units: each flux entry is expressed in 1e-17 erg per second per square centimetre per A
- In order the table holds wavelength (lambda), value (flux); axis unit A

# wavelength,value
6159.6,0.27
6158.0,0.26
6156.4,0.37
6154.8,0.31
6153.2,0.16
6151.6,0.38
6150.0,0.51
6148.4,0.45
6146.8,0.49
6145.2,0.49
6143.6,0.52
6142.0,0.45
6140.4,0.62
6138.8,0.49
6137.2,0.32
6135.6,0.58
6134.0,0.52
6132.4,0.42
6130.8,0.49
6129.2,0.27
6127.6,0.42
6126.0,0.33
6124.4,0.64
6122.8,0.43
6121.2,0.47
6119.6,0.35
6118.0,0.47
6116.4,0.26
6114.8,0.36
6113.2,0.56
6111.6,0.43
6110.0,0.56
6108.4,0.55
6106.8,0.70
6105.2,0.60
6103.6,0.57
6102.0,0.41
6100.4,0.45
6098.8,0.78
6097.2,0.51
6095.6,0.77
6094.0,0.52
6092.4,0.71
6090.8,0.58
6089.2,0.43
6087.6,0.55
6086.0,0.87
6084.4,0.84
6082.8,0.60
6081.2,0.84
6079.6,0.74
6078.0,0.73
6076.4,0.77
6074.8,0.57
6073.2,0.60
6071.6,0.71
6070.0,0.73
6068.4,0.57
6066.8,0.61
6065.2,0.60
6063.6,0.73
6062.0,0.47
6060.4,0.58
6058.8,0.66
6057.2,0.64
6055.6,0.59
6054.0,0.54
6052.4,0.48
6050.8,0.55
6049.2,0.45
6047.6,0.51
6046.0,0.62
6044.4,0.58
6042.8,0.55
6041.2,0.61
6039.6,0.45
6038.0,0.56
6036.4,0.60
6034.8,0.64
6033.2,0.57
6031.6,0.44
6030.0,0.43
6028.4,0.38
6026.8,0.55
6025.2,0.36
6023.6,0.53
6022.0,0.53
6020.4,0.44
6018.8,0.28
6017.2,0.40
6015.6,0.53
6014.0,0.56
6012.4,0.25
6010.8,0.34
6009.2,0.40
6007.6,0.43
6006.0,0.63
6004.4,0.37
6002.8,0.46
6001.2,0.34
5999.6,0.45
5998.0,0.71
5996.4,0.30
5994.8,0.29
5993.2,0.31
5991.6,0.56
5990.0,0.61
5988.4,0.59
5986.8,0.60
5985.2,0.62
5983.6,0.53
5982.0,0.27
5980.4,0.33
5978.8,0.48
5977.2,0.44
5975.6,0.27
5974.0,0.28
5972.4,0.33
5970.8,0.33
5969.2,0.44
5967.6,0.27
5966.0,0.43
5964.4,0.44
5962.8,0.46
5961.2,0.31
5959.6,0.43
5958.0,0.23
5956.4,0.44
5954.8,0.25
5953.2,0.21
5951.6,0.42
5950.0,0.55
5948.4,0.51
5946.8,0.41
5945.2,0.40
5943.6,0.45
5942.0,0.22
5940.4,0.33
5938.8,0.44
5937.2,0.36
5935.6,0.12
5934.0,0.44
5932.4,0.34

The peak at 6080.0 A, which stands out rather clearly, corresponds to C III]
